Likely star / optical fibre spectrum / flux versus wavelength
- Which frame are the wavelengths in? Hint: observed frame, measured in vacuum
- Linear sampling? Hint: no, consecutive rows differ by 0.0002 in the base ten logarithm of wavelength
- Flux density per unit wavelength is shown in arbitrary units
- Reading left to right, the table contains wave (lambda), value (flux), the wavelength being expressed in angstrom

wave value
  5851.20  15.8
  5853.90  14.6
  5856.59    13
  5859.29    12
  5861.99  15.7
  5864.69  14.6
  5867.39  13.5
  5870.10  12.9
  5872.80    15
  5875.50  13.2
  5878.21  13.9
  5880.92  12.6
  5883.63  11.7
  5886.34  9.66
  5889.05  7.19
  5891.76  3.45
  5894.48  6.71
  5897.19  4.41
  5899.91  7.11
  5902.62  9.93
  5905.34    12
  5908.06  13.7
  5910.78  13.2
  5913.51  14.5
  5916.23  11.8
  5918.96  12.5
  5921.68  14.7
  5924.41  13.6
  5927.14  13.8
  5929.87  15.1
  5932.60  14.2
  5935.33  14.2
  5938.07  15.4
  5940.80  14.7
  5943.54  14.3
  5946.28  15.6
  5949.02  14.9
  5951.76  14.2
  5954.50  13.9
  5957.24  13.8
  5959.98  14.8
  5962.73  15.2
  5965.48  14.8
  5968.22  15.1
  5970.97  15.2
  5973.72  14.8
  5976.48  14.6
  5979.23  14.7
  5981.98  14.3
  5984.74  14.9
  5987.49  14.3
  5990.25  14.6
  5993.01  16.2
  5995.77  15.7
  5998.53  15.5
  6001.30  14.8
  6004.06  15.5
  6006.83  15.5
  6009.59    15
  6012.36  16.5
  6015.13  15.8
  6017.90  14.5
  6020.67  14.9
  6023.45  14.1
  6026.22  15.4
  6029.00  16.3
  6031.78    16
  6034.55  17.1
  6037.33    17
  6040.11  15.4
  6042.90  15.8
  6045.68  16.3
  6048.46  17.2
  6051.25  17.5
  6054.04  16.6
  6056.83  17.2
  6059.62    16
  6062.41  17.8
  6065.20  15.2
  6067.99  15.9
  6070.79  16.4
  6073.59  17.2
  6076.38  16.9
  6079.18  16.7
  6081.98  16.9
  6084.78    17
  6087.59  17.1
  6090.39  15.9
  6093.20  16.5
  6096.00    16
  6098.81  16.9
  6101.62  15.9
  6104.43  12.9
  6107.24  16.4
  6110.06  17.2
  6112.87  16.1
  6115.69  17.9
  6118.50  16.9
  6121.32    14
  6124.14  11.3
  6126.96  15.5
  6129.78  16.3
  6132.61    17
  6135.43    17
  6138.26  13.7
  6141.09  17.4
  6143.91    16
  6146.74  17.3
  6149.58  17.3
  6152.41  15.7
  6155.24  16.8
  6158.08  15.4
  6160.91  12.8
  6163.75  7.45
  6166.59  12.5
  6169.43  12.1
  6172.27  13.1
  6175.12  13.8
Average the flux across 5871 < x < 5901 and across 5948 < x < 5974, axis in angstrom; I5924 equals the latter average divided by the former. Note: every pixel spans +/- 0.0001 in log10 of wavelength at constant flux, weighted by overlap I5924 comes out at 1.5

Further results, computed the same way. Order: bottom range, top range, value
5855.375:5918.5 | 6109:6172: 1.33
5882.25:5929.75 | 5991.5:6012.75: 1.45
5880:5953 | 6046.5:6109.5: 1.37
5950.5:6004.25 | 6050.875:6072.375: 1.11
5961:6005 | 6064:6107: 1.08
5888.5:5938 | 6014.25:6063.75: 1.42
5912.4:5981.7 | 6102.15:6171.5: 1.05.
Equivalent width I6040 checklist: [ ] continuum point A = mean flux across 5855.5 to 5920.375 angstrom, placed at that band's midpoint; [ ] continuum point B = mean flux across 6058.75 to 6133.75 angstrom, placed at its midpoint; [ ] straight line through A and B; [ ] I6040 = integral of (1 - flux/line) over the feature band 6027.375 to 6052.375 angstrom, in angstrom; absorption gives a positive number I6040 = -2.7 angstrom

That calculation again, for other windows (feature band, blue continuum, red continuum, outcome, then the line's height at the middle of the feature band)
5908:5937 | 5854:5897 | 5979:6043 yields -2.0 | 12.9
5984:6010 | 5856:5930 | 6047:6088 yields -0.8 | 14.7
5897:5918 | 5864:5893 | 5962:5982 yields 2.3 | 12.6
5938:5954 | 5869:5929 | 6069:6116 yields -2.8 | 12.5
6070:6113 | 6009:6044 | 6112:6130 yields -2.6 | 15.5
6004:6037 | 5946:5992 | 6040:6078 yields 0.3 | 15.8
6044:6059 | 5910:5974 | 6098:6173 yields -2.1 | 14.8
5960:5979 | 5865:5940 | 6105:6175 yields -3.1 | 12.8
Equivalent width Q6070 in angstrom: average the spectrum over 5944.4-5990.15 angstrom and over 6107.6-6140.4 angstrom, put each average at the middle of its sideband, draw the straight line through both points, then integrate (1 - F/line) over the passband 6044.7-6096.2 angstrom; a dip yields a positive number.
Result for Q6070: -4.2 angstrom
